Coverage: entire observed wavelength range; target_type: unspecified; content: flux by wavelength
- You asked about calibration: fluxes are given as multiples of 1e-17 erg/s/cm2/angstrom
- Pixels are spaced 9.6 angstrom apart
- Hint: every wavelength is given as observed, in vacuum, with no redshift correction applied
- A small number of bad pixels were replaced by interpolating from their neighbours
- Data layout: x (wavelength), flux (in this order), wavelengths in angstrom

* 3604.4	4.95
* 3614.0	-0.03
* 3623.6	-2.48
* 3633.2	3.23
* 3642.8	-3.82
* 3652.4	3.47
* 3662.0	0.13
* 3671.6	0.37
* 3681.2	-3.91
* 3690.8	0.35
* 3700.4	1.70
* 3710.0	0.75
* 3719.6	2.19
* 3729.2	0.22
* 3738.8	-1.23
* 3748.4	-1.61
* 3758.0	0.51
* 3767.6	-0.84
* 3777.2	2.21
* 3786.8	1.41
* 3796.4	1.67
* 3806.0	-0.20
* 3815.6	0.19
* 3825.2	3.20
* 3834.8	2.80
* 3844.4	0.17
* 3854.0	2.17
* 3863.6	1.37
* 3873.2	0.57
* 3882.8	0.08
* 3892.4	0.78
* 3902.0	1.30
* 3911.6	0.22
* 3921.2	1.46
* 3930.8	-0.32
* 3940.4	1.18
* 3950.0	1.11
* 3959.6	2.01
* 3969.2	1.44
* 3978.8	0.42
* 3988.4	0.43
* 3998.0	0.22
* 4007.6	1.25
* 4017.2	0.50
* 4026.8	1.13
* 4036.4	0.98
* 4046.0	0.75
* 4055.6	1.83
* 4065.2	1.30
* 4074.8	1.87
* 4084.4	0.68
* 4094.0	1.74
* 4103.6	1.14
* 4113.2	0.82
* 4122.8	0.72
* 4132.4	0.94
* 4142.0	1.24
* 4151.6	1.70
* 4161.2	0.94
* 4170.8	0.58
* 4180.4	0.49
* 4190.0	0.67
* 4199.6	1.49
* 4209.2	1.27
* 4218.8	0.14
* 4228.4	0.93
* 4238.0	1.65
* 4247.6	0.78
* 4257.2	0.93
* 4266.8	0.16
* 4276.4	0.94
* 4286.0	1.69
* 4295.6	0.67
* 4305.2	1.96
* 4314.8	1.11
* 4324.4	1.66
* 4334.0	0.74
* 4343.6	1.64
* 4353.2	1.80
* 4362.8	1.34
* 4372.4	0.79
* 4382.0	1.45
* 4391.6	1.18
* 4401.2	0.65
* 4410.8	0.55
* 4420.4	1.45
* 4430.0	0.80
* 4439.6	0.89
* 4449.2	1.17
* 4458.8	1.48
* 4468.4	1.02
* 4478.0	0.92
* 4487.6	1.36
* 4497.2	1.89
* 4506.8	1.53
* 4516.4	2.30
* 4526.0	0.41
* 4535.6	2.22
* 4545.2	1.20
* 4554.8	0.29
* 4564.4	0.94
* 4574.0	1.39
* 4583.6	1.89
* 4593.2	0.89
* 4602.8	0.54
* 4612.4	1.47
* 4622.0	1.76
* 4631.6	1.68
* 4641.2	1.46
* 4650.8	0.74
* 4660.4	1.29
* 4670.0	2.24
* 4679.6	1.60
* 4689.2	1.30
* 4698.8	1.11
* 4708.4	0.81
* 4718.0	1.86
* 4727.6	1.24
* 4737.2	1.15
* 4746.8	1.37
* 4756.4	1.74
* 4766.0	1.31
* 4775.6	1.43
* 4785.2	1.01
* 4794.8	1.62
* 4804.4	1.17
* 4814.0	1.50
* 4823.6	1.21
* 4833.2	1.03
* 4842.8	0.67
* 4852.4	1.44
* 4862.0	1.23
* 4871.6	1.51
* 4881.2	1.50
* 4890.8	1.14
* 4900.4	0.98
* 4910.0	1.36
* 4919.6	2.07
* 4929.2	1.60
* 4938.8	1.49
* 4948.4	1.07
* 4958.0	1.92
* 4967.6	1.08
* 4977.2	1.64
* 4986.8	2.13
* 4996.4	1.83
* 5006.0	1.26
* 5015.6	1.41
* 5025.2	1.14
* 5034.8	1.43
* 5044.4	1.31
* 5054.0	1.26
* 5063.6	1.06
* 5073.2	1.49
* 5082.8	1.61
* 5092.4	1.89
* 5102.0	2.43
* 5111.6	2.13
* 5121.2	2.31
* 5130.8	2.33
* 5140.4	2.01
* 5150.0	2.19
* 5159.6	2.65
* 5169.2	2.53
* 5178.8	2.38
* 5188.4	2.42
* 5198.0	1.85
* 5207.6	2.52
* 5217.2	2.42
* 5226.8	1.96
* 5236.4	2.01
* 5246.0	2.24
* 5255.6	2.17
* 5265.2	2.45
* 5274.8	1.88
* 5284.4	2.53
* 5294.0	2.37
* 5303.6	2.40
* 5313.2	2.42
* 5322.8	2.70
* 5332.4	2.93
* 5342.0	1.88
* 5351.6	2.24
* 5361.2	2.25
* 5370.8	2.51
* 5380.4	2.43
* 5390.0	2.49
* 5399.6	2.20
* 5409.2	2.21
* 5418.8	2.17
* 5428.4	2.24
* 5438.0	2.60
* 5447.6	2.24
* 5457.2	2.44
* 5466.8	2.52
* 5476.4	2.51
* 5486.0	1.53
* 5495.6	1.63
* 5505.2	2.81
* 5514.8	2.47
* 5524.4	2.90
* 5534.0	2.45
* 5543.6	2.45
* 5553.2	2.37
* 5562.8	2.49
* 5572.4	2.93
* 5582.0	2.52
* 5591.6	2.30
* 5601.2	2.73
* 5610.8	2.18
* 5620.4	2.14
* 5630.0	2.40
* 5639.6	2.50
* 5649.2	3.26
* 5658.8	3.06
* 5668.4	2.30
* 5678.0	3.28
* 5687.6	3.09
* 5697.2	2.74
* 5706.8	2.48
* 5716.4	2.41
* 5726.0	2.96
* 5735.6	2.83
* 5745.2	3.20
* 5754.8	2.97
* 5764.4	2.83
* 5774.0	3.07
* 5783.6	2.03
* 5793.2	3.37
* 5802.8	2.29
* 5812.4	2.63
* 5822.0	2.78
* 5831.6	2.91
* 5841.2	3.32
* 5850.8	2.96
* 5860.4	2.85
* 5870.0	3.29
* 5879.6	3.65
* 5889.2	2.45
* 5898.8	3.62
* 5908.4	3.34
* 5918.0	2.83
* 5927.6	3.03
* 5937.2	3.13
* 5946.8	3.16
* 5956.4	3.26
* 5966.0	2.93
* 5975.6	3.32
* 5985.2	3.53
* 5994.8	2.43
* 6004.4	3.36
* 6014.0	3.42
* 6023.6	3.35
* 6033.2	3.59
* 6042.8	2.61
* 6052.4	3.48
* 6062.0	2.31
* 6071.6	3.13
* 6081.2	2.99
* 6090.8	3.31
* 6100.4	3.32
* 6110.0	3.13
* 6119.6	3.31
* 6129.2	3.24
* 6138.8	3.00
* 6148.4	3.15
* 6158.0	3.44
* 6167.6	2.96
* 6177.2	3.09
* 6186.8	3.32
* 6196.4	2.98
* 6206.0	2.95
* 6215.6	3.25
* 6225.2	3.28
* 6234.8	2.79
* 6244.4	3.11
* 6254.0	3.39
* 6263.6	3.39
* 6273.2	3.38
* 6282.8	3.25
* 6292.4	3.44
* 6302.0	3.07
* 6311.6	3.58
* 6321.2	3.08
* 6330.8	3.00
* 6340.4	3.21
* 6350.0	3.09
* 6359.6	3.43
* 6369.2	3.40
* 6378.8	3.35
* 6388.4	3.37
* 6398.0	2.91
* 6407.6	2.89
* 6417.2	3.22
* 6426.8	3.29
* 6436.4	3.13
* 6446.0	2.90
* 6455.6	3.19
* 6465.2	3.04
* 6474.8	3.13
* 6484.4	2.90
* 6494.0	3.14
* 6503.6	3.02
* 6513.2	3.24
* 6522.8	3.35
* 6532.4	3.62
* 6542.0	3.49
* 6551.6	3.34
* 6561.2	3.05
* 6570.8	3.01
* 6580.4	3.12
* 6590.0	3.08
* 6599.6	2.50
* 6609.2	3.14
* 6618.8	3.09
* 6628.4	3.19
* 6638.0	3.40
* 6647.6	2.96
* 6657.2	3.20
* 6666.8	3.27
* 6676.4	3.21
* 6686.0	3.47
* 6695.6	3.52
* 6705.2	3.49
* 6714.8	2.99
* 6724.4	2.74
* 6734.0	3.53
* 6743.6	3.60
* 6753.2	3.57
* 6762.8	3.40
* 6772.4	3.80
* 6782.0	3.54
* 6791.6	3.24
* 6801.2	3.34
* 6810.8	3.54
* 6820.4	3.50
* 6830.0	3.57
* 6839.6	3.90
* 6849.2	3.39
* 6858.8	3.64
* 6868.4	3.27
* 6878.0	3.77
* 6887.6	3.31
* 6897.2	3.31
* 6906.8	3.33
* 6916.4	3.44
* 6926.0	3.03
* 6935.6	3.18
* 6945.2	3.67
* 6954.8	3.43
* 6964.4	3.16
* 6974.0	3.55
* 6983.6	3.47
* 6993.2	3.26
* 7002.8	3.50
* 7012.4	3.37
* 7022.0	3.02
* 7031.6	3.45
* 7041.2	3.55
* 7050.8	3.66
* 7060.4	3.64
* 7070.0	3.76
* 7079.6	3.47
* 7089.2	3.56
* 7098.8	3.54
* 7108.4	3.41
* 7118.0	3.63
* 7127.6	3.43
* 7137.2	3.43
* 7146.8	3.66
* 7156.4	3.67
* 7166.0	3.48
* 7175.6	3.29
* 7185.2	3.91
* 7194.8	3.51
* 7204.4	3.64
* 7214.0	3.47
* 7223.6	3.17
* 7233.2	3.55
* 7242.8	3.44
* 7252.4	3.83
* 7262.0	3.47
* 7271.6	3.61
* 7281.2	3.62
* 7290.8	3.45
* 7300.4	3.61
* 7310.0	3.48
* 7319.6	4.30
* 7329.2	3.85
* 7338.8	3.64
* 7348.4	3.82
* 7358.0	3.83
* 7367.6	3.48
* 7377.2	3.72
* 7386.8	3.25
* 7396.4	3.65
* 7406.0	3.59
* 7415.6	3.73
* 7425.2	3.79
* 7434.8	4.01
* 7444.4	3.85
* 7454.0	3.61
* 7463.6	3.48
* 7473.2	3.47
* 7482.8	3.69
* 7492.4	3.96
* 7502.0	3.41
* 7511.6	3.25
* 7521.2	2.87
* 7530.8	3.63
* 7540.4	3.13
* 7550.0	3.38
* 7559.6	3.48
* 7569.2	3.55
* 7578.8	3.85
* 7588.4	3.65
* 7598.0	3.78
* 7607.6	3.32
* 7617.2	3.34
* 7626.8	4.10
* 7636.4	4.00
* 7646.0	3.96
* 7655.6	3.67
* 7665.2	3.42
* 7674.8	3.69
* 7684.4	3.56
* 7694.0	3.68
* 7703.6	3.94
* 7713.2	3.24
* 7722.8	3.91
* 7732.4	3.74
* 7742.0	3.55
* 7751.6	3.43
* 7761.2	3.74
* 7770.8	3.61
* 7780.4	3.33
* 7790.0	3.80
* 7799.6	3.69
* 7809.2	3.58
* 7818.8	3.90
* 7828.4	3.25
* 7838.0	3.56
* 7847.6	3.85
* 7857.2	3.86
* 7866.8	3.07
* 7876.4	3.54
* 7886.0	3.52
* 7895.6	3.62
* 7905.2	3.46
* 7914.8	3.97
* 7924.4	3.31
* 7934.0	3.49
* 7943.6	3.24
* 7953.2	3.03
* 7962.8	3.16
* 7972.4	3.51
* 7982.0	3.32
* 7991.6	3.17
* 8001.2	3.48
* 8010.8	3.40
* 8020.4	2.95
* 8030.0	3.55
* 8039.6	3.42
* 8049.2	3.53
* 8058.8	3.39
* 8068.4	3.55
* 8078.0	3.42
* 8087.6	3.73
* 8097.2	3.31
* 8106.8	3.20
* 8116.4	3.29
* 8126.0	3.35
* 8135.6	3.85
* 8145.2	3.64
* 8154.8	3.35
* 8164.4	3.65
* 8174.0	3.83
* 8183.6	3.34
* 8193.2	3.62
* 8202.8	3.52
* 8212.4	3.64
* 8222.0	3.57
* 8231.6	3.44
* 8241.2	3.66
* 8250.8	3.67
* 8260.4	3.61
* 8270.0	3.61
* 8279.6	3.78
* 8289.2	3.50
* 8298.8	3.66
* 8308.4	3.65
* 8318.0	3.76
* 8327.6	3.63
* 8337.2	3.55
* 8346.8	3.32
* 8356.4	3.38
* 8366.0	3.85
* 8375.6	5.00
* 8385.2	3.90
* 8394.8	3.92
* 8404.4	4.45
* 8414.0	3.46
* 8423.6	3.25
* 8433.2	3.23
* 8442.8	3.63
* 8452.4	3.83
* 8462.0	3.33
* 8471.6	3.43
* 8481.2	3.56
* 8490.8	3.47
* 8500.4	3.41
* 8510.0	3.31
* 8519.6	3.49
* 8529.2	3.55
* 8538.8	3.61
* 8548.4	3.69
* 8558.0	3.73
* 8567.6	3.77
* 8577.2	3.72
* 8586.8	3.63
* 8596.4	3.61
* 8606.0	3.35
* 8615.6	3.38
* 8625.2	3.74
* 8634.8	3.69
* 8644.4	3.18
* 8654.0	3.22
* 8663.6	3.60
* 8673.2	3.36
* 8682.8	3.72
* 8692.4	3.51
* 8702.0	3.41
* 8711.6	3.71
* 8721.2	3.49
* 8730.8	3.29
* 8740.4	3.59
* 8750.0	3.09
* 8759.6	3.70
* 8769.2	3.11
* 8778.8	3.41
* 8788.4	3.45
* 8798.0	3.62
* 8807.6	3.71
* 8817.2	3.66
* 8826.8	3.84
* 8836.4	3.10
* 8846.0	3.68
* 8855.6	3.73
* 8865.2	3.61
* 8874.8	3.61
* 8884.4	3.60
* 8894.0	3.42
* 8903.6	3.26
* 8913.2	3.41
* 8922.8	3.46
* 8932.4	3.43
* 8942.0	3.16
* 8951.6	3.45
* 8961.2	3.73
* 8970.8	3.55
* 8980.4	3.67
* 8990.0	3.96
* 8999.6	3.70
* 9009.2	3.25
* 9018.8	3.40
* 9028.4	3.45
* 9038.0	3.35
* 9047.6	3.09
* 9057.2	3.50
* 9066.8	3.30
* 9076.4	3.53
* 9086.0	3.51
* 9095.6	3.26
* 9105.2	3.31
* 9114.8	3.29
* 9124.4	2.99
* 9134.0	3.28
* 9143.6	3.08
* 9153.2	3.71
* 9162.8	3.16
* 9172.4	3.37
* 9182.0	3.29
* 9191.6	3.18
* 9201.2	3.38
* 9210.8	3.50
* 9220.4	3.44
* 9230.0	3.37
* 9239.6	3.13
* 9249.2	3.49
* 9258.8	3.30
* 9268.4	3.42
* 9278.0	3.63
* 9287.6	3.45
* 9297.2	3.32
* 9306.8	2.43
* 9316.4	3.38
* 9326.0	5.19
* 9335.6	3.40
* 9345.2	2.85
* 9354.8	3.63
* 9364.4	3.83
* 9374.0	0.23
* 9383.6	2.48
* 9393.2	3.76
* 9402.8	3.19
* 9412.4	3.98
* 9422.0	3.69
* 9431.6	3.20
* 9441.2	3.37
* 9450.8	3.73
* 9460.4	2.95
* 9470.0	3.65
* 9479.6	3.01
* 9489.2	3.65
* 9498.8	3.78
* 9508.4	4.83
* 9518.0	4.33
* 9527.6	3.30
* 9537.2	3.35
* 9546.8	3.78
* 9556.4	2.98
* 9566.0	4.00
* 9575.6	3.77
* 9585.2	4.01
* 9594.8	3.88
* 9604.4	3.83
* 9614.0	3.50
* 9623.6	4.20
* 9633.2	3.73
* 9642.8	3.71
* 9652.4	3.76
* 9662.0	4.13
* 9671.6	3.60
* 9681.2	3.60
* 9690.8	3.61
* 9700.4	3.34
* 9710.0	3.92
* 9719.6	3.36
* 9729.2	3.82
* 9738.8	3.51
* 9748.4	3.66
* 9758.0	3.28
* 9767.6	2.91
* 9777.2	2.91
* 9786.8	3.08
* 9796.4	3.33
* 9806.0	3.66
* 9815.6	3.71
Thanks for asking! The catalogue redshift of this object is 0.28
